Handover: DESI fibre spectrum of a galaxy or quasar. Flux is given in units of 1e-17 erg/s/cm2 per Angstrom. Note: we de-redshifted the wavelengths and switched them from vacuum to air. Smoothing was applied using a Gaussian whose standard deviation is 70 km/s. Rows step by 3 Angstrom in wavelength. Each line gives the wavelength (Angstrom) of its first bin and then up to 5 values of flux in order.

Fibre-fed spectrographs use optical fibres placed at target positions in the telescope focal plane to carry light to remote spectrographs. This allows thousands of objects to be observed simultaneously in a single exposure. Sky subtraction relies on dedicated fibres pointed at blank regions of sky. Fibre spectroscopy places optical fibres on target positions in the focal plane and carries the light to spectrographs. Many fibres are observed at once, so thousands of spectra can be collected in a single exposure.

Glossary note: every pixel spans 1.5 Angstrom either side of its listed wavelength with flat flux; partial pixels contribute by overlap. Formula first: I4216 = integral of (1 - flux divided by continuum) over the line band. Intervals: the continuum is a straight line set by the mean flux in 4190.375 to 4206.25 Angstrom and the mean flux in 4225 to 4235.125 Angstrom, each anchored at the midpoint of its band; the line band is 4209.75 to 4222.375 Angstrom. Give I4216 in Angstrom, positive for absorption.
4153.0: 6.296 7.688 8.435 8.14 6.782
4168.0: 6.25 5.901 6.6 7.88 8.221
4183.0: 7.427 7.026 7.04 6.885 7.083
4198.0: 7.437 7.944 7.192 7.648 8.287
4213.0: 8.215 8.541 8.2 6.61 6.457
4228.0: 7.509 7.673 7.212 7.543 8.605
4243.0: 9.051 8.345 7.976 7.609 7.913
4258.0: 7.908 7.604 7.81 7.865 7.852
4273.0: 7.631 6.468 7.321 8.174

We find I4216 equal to -1.27 Angstrom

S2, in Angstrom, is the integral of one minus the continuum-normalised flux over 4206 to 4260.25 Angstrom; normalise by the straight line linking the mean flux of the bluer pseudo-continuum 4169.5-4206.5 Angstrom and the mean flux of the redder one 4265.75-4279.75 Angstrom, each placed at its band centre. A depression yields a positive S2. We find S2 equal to -3.8 Angstrom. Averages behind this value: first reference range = 7.23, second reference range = 7.43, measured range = 7.85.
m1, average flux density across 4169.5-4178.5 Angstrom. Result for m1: 6.79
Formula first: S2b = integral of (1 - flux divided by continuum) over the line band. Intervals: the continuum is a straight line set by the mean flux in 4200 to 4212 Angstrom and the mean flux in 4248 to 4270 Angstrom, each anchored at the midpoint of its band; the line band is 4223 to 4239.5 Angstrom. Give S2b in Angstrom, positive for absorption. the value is 1.0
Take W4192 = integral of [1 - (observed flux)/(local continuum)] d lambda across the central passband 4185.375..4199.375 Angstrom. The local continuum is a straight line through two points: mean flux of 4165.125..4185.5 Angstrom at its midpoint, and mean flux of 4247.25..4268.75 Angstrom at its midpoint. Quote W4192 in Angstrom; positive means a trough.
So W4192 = 0.2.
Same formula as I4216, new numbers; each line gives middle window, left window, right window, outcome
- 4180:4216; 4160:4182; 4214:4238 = -1.1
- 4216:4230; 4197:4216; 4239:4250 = 1.3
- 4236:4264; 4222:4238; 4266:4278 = -2.9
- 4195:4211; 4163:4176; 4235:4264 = -1.1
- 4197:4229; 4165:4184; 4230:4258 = -0.4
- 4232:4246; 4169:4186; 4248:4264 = -0.8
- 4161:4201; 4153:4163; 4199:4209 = 3.0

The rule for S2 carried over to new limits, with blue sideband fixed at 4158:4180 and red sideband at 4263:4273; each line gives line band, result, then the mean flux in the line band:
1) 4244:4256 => -0.5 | 8.01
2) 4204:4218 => -1.2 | 8.07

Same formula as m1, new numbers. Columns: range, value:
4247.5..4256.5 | 7.83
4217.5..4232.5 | 7.29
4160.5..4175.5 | 6.73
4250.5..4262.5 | 7.76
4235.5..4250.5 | 8.3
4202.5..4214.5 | 7.84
